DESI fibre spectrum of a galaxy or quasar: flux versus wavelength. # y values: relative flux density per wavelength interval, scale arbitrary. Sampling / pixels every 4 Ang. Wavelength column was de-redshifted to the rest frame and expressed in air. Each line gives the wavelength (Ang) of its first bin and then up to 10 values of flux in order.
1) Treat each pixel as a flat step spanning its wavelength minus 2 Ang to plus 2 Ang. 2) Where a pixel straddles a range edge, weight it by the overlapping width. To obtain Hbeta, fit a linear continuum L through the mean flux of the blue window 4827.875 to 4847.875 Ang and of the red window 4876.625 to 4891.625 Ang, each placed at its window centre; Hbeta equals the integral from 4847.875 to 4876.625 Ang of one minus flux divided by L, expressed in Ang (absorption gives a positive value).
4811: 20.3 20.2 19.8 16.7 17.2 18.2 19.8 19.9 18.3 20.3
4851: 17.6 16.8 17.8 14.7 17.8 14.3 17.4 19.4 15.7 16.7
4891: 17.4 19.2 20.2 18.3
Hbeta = 2.2 Ang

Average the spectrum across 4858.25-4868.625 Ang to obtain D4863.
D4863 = 16.6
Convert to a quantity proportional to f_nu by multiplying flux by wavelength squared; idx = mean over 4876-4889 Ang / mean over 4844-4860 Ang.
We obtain 0.96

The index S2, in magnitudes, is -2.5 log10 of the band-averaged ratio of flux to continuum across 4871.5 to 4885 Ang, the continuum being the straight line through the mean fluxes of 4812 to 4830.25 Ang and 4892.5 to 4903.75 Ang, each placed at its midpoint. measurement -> 0.12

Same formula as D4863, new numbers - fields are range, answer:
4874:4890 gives 17.3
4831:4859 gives 18.7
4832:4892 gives 17.6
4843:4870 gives 17.4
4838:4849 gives 19.5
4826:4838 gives 18.6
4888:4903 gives 18.7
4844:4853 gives 18.9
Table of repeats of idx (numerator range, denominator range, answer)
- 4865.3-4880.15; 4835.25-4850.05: 0.89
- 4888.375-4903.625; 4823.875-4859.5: 1.04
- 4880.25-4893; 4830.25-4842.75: 0.89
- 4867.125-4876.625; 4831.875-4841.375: 0.84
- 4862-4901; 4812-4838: 0.95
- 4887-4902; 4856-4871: 1.15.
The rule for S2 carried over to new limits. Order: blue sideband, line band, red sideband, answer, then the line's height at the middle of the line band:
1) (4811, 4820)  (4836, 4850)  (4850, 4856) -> -0.08 mag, 18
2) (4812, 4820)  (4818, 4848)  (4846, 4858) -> 0.02 mag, 19.1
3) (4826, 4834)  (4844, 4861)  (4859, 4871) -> -0.08 mag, 16.8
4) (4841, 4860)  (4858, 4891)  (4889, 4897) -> 0.09 mag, 18.2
